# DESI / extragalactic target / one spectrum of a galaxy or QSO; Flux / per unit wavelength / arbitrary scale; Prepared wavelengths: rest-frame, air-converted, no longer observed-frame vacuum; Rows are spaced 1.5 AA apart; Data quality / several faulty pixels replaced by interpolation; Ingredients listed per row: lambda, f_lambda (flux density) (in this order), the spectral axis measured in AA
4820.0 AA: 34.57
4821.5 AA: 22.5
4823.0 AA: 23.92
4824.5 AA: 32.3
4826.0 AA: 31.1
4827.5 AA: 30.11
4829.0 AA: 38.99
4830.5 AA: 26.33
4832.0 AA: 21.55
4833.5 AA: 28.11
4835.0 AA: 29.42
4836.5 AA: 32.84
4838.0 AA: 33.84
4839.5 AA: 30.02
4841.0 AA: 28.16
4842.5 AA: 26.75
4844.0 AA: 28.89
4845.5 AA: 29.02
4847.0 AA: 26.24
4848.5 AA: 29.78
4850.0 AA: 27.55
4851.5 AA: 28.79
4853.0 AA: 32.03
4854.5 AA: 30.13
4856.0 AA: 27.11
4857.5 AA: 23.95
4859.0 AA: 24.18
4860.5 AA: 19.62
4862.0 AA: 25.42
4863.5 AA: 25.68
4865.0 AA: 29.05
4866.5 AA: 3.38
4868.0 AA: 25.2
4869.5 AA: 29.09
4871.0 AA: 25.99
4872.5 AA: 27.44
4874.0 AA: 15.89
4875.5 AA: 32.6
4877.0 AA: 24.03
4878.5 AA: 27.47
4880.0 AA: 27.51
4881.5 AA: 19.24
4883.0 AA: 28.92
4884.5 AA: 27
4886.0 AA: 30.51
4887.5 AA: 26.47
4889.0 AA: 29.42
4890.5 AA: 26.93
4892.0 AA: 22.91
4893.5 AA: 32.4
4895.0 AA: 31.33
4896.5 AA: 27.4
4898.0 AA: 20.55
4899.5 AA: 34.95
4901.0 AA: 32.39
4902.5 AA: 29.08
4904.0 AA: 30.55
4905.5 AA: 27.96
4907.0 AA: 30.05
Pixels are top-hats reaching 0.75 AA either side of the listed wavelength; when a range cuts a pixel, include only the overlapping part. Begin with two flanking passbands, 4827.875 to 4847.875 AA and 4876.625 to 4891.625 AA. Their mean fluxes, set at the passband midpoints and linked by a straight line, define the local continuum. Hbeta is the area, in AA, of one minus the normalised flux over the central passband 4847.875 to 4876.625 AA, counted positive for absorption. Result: 2.64 AA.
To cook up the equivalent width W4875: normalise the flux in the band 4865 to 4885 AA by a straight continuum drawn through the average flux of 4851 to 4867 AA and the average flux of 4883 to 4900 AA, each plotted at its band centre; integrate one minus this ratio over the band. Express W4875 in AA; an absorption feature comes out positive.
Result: 1.6 AA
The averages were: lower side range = 24.7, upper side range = 28.1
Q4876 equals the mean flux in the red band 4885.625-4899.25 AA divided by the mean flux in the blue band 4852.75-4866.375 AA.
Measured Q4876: 1.1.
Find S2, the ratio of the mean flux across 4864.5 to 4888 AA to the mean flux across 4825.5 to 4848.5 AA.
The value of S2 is 0.85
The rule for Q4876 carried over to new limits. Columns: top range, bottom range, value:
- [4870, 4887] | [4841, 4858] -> 0.92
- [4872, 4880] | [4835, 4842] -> 0.83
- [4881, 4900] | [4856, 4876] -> 1.16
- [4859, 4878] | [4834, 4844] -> 0.79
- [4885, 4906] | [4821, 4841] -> 0.98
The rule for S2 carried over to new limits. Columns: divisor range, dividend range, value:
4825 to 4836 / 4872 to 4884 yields 0.86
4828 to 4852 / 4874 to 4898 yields 0.93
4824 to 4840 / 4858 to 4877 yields 0.78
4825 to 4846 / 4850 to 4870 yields 0.84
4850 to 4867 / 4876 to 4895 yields 1.09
